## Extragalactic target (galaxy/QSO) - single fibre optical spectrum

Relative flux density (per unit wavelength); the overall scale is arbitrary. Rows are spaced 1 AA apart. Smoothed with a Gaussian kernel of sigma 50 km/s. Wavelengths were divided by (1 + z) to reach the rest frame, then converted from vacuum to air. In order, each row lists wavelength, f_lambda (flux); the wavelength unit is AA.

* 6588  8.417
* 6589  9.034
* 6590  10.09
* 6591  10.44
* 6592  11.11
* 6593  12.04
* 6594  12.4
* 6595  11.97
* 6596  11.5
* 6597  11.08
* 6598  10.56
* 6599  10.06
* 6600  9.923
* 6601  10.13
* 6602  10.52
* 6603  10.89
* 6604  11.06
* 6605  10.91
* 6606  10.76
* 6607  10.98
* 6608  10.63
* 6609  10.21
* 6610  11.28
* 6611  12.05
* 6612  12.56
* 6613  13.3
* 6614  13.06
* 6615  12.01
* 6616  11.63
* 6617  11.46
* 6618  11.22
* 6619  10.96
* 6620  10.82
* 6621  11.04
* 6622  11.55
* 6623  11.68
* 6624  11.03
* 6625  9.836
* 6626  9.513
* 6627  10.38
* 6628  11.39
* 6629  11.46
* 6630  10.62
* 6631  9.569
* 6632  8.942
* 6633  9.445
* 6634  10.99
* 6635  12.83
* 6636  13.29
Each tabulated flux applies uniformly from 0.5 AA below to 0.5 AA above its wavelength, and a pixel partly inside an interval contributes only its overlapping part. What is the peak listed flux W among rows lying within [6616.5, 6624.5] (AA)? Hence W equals 11.68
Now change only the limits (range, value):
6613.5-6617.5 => 13.06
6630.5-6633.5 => 9.569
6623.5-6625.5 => 11.03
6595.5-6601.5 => 11.5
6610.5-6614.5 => 13.3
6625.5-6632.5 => 11.46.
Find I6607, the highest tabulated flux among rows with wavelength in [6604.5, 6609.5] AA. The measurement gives 10.98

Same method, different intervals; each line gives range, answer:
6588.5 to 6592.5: 11.11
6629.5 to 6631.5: 10.62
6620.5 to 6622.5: 11.55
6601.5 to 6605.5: 11.06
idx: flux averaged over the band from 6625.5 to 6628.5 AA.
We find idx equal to 10.4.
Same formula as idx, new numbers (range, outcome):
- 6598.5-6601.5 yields 10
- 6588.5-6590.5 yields 9.56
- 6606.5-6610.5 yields 10.8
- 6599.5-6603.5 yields 10.4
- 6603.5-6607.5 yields 10.9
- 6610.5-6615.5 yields 12.6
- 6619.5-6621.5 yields 10.9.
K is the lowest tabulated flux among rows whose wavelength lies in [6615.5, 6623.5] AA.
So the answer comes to 10.82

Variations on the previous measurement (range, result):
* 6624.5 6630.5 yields 9.513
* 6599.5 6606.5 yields 9.923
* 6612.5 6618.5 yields 11.22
